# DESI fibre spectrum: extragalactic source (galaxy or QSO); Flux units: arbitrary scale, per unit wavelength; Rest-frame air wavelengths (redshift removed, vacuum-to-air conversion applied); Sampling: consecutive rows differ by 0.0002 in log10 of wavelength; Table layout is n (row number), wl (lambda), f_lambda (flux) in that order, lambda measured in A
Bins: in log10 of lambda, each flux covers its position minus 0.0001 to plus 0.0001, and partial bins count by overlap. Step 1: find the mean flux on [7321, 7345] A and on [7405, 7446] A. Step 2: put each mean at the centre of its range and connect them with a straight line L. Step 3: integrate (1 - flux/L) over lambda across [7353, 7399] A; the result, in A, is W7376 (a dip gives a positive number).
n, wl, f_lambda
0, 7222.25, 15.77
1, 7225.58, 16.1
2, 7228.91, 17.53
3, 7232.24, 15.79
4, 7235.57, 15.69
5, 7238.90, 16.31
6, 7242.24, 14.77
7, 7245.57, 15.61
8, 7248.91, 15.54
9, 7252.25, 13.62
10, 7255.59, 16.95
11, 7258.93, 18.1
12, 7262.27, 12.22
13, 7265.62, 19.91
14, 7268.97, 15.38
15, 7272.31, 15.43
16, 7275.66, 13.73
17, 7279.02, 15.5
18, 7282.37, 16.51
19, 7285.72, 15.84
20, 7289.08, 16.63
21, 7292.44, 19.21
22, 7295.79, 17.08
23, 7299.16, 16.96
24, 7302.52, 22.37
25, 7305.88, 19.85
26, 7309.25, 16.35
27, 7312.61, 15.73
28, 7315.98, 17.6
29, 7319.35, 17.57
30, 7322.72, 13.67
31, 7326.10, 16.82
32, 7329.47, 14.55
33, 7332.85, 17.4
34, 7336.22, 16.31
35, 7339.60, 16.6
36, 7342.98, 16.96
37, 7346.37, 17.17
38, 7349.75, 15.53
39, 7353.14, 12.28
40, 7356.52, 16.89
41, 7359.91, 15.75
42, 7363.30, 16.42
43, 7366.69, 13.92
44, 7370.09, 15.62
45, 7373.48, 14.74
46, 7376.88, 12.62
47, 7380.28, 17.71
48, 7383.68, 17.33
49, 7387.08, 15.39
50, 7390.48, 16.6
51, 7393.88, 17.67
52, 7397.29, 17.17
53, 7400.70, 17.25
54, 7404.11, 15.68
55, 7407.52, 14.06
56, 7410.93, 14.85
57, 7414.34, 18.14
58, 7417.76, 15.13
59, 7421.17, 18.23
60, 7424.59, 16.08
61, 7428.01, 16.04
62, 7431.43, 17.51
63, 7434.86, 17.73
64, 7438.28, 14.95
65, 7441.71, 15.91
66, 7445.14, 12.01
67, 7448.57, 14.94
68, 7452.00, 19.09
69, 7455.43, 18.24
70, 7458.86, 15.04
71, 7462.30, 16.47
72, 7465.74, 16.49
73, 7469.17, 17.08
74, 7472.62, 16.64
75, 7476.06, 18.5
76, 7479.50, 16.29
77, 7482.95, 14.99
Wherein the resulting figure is 0.5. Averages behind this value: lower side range 16.1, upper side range 16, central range 15.8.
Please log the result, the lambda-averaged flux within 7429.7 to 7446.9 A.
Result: 15.6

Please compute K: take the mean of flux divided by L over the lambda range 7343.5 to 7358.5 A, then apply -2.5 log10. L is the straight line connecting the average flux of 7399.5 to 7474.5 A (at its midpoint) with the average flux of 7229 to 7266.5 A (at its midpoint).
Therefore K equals 0.03 mag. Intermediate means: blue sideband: 15.9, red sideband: 16.3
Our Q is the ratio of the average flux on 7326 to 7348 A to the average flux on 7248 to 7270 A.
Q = 1.03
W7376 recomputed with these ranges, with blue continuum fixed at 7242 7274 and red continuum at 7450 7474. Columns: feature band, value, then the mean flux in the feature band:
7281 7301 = -1.4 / 17.1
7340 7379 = 2.5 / 15.3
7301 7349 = -2.5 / 17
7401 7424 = 0.8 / 16.1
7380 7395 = -0.3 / 16.8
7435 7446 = 1.2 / 15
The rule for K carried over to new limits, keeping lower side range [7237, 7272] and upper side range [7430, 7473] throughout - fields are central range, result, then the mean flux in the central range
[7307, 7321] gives -0.064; 16.9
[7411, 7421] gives -0.026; 16.6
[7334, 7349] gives -0.045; 16.7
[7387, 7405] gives -0.041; 16.8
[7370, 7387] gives 0.037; 15.6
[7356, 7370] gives 0.031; 15.6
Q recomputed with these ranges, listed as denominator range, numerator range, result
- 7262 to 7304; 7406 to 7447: 0.95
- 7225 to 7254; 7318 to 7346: 1.04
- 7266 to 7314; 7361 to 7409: 0.93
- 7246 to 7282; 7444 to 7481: 1.05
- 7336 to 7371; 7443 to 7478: 1.04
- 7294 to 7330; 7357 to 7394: 0.91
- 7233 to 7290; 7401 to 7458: 1.03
